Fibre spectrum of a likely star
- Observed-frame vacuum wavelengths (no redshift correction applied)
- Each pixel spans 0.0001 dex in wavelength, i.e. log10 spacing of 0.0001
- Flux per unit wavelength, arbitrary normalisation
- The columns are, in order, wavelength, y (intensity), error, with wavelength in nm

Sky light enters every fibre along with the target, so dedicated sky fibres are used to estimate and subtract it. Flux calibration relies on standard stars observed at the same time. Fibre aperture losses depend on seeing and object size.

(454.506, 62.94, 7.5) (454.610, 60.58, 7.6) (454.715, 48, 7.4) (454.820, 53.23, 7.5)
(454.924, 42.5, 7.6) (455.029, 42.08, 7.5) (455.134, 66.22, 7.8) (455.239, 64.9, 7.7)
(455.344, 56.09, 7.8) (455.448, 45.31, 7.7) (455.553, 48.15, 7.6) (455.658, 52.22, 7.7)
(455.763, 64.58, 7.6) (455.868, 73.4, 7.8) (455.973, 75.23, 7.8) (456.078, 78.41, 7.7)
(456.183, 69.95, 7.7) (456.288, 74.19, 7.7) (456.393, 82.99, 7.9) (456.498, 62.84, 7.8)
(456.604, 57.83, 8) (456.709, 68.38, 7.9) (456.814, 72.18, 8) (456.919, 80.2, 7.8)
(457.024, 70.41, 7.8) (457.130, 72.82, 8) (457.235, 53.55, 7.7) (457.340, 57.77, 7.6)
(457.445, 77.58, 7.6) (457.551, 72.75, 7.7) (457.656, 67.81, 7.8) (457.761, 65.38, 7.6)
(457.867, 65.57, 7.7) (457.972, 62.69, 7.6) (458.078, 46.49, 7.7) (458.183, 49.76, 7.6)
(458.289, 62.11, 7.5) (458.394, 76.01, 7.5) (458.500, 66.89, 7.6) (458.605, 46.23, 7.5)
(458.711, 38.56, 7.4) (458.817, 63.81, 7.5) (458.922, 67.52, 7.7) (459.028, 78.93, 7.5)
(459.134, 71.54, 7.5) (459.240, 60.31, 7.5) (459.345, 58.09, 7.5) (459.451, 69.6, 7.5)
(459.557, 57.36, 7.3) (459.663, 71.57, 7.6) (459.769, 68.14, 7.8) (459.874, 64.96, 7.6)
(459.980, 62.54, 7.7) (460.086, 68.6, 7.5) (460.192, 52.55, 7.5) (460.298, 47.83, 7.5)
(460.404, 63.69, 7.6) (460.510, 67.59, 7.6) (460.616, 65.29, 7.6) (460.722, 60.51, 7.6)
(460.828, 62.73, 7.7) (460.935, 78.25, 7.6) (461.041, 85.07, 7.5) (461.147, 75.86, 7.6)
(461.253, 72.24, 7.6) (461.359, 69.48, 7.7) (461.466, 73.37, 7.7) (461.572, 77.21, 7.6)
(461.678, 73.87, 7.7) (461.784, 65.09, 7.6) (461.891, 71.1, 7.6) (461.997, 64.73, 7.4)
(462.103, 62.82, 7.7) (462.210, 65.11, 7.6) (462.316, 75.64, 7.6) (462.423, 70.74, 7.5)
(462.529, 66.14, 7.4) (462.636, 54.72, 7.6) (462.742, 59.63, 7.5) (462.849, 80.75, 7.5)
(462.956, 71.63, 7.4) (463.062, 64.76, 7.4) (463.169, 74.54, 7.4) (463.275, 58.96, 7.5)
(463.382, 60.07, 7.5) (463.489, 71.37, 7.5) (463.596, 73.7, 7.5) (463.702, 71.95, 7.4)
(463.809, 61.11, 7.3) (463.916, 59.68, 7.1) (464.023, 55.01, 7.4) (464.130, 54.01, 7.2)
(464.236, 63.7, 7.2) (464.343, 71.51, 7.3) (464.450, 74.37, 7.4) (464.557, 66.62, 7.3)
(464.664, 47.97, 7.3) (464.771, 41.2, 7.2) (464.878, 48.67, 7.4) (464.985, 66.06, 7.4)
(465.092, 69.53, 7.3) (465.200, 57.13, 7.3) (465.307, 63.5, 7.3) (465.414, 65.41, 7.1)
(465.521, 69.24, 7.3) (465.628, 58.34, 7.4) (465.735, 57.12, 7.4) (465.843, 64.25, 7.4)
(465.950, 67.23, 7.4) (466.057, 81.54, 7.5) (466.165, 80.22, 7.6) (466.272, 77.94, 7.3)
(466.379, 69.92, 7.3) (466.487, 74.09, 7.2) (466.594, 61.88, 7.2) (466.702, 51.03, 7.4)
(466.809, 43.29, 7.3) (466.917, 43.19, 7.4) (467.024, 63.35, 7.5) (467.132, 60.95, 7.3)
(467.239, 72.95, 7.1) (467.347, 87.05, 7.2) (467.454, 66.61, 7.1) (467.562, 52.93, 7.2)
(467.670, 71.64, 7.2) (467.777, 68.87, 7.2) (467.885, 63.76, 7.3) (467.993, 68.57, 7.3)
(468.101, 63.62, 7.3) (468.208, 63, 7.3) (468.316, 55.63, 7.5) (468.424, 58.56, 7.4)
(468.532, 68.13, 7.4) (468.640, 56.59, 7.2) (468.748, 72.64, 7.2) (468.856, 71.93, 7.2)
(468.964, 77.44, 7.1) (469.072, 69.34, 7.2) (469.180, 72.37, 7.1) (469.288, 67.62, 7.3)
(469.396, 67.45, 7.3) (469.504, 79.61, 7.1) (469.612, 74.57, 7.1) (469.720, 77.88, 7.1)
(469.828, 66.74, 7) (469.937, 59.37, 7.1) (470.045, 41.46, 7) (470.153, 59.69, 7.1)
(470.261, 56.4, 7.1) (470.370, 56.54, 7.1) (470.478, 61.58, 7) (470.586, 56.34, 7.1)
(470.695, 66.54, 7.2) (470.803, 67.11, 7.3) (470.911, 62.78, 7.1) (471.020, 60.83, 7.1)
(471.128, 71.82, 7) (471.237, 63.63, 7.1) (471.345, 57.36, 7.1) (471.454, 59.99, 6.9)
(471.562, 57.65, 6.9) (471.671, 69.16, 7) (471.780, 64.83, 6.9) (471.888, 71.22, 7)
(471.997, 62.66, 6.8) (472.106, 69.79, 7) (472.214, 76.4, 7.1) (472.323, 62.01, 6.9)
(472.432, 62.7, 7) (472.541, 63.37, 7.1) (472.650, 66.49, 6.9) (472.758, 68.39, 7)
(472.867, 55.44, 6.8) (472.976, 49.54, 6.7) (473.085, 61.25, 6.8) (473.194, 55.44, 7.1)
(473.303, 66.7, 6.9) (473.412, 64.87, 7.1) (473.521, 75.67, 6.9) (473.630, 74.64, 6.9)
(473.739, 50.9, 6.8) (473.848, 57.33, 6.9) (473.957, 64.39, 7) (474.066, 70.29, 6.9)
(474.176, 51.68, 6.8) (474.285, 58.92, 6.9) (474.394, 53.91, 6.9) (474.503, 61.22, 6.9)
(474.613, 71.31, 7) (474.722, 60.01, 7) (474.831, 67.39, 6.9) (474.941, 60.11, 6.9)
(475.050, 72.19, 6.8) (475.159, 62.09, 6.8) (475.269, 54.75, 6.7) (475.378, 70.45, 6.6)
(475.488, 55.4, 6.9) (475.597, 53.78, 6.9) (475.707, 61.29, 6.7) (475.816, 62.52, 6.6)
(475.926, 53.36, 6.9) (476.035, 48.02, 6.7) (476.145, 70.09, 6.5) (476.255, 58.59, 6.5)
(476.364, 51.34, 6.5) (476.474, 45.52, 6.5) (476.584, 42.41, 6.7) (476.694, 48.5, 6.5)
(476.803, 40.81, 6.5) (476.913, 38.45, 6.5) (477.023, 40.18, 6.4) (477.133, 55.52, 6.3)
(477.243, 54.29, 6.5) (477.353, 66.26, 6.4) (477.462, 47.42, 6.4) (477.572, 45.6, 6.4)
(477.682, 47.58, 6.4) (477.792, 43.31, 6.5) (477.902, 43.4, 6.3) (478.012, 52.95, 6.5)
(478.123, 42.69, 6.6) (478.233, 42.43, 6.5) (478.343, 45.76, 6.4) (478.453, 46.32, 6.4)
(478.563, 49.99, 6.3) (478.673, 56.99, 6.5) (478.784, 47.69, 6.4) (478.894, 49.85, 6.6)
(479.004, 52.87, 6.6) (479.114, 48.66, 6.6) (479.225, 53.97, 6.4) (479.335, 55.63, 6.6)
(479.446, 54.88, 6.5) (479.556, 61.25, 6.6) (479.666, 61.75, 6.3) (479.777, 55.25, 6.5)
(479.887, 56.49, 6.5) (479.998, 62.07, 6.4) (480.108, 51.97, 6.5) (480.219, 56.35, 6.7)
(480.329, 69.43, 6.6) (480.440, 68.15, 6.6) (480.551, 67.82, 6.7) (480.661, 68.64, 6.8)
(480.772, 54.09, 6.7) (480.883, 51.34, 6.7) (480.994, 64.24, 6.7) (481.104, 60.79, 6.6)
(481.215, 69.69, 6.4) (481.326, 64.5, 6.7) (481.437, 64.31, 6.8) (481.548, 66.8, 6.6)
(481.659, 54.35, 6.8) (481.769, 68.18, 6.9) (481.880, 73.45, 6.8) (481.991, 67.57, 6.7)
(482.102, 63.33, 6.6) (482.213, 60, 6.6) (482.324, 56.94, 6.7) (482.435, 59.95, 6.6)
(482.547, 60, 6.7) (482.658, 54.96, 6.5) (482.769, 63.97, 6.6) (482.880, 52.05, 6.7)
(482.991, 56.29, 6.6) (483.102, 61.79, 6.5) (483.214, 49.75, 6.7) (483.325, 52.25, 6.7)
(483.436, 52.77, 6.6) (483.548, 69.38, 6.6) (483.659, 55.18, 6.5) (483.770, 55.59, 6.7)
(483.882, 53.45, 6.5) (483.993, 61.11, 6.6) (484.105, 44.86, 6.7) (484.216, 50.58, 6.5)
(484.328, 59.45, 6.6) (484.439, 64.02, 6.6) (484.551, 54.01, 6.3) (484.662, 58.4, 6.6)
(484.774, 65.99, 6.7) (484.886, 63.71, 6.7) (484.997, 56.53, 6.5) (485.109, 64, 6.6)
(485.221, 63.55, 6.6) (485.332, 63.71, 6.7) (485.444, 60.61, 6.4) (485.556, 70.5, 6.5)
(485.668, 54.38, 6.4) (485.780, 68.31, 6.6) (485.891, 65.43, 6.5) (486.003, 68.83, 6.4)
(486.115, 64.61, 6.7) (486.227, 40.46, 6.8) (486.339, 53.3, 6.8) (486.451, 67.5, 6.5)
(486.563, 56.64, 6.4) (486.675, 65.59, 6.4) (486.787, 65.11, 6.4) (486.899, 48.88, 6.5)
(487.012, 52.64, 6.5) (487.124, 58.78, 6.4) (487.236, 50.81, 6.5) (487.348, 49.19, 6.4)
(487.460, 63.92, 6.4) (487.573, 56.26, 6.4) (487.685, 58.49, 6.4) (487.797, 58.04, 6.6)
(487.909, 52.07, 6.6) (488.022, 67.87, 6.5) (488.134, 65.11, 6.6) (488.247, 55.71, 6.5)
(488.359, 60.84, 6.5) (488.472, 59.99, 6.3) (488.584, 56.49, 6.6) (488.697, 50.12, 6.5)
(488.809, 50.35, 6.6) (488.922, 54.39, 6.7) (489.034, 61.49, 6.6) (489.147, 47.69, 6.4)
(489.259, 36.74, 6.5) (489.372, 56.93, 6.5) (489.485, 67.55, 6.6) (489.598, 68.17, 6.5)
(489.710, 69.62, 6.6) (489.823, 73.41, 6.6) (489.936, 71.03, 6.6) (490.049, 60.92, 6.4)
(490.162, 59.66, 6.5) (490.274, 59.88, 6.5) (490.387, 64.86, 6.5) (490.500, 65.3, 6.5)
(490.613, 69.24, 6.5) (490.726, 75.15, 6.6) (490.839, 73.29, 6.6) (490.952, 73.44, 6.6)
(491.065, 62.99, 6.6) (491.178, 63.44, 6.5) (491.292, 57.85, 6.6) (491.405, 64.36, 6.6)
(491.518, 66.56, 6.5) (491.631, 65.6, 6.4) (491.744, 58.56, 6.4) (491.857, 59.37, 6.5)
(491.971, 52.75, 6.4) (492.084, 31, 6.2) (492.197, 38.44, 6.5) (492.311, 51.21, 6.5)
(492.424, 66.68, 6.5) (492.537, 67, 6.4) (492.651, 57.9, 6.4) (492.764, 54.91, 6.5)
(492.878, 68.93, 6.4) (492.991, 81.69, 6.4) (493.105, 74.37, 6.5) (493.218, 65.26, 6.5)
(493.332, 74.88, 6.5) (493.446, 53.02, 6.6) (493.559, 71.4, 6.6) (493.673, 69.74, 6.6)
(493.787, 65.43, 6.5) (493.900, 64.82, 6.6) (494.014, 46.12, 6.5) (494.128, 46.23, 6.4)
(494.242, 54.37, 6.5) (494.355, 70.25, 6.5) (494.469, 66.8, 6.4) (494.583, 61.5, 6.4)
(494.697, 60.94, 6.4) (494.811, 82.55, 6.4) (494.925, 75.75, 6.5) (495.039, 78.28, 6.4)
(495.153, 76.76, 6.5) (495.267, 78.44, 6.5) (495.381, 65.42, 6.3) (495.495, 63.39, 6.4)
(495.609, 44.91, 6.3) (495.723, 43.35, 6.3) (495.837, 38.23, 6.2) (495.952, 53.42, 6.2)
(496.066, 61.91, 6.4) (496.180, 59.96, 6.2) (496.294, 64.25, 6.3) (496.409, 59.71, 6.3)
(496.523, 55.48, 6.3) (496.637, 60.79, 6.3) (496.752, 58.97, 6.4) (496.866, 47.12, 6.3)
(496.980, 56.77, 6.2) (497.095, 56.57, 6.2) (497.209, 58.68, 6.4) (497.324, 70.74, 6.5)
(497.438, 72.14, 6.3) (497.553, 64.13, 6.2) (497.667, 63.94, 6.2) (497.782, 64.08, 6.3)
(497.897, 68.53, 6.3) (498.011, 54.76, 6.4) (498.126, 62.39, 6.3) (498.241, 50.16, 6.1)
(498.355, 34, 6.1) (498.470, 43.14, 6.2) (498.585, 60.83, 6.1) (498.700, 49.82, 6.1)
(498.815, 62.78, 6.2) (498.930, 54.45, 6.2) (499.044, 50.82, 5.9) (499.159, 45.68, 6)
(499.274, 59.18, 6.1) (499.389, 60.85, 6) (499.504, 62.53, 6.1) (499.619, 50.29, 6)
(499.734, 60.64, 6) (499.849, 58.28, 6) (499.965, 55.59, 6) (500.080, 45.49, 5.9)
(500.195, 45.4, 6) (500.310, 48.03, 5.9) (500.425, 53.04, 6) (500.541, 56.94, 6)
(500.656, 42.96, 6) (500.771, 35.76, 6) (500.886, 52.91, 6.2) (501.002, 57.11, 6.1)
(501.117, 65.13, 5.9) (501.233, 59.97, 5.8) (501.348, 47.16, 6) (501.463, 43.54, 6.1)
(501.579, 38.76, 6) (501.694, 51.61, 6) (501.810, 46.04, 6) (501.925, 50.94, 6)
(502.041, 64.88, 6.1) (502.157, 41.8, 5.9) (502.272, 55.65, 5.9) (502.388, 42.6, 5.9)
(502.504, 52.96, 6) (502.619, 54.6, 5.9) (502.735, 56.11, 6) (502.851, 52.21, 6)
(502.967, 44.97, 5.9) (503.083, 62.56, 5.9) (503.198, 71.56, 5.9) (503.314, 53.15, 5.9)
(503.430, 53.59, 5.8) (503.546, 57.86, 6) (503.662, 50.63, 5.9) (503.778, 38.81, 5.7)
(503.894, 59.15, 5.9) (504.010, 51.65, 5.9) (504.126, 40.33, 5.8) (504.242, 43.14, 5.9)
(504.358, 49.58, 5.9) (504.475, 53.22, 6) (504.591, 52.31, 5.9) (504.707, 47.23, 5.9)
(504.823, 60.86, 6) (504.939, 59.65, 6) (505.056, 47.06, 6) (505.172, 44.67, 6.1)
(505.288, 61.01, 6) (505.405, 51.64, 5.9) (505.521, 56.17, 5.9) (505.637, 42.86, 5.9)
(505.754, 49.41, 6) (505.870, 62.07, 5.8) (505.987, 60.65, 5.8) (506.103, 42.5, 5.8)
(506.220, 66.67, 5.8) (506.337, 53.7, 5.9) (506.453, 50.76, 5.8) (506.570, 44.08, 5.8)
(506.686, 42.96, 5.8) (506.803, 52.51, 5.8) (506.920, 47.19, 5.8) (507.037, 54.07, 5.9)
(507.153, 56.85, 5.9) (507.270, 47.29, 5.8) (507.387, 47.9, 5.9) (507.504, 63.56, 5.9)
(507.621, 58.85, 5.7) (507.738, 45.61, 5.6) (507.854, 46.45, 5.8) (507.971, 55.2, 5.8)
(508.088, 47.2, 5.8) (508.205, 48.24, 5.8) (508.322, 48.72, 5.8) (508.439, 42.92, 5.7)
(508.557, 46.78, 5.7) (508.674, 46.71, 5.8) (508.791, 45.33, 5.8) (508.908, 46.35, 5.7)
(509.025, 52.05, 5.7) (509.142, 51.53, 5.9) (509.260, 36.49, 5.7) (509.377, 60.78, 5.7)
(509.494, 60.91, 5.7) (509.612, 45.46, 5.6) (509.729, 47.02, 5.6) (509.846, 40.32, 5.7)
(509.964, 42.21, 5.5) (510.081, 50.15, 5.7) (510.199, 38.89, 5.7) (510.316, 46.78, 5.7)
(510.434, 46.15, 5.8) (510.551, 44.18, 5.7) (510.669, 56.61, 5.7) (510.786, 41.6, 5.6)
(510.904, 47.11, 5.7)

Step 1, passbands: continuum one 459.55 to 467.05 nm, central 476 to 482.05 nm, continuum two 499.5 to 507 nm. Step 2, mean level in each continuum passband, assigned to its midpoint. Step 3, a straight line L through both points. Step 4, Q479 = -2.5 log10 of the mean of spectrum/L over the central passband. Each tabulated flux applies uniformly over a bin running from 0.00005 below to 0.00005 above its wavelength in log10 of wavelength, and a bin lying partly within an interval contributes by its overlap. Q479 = 0.09 mag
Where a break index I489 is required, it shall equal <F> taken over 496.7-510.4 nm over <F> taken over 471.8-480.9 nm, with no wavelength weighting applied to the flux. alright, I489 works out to 0.9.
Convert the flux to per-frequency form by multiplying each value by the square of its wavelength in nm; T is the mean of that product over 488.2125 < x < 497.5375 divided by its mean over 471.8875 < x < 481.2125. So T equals 1.15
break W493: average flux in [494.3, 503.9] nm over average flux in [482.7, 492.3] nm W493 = 1.0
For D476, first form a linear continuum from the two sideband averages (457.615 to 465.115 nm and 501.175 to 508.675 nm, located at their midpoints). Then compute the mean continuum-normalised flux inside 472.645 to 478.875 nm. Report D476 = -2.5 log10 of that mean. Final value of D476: 0.09 mag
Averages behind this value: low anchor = 64.8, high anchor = 51.4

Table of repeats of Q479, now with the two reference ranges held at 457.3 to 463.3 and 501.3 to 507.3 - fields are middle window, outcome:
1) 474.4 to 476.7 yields 0.041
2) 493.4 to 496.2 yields -0.139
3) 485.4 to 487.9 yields -0.029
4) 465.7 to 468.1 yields -0.035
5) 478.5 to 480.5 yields 0.063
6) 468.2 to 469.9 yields -0.094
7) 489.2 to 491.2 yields -0.160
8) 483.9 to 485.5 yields -0.023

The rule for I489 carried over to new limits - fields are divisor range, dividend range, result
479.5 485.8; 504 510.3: 0.83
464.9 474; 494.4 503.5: 0.87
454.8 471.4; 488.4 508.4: 0.87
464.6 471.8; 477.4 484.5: 0.88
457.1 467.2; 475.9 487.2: 0.88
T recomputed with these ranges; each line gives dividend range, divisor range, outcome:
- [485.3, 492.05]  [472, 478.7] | 1.13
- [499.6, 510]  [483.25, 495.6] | 0.89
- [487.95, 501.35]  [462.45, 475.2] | 1.03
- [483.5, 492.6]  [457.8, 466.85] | 1.03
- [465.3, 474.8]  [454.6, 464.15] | 1.04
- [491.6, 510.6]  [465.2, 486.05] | 1.00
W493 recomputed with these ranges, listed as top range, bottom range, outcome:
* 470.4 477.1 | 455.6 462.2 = 0.91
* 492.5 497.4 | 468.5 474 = 0.97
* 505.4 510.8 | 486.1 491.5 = 0.83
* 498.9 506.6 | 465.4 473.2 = 0.81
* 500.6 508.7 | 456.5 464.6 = 0.78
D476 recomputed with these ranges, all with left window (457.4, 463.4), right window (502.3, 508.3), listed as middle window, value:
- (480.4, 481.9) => -0.08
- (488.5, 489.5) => 0.08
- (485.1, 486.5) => -0.07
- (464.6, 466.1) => 0.06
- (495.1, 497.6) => -0.09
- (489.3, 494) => -0.13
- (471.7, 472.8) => -0.08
